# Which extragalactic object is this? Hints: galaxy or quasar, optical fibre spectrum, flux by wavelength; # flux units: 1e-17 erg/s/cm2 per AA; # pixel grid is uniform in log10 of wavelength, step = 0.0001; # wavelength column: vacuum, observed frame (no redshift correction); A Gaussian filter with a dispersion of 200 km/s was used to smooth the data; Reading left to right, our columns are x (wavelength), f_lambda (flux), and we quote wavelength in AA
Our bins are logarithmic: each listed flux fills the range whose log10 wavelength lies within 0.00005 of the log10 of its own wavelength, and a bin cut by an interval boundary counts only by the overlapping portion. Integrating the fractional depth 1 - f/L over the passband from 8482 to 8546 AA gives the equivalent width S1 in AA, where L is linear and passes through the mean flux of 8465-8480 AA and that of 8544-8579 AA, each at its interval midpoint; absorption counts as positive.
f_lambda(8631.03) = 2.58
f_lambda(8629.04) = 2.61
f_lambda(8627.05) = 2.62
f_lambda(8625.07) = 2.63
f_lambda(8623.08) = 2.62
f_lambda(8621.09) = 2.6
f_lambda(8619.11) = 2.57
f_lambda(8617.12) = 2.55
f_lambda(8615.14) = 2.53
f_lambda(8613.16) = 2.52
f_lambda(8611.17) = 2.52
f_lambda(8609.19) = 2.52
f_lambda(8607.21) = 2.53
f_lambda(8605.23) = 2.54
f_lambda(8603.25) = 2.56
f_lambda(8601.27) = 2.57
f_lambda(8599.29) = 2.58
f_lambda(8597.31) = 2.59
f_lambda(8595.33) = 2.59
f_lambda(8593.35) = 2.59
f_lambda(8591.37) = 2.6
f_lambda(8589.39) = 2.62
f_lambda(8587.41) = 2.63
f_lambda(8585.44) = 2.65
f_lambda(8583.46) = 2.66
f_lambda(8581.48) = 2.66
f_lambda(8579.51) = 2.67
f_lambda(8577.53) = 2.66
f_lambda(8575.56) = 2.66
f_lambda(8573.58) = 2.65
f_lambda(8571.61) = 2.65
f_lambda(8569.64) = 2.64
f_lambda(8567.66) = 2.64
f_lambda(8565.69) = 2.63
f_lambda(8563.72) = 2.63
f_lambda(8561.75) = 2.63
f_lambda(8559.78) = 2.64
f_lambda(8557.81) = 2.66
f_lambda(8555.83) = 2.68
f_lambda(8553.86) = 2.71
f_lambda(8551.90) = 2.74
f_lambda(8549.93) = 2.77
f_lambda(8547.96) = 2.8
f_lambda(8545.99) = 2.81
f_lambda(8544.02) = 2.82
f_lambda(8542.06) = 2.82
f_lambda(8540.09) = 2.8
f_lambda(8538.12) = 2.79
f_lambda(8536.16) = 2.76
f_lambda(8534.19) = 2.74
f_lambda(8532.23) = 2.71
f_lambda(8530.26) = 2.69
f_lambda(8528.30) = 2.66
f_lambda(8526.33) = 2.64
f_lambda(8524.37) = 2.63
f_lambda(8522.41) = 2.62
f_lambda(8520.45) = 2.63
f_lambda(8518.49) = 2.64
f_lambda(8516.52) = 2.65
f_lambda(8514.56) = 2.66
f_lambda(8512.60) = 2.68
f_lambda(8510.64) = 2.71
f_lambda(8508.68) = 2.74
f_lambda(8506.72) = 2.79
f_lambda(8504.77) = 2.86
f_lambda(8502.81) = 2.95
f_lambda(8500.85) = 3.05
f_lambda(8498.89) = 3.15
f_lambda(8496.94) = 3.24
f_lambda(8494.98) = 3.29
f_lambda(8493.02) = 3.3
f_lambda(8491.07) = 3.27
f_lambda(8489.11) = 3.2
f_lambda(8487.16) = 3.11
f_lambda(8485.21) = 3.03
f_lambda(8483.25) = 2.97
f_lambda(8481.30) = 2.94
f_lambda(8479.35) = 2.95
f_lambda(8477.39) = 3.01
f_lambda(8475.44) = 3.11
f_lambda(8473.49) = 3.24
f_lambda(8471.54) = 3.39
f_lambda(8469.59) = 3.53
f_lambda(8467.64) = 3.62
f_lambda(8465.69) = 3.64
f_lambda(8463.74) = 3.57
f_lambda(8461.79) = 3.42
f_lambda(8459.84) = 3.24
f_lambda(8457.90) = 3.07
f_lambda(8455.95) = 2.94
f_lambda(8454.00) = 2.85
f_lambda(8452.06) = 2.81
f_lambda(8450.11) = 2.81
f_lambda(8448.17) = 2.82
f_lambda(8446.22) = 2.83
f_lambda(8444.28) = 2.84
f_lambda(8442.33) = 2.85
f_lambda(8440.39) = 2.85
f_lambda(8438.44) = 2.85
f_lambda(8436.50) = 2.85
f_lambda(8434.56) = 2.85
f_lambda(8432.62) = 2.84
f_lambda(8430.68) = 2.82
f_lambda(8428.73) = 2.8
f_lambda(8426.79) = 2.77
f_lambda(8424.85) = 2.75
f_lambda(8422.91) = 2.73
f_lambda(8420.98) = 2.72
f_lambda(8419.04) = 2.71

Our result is 3.38 AA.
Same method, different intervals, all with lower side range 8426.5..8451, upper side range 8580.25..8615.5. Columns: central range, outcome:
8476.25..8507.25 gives -3.7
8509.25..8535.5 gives 0.3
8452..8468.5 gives -2.7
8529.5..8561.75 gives -1.0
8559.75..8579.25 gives -0.1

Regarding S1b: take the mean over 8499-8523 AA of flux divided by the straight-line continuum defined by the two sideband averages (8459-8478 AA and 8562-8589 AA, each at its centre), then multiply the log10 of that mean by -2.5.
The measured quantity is 0.12 mag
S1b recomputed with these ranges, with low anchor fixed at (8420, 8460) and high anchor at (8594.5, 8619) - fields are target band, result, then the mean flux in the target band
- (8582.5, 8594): -0.02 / 2.63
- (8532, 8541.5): -0.04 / 2.77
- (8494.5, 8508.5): -0.11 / 3.02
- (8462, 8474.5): -0.24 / 3.49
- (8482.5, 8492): -0.13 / 3.12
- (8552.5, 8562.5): -0.01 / 2.67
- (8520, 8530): 0.02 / 2.64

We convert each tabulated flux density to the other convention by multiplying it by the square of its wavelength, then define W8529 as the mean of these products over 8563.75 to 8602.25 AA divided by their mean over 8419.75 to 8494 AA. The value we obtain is 0.9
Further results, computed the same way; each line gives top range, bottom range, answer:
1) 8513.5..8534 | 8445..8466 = 0.88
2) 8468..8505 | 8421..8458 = 1.13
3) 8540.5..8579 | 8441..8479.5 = 0.88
